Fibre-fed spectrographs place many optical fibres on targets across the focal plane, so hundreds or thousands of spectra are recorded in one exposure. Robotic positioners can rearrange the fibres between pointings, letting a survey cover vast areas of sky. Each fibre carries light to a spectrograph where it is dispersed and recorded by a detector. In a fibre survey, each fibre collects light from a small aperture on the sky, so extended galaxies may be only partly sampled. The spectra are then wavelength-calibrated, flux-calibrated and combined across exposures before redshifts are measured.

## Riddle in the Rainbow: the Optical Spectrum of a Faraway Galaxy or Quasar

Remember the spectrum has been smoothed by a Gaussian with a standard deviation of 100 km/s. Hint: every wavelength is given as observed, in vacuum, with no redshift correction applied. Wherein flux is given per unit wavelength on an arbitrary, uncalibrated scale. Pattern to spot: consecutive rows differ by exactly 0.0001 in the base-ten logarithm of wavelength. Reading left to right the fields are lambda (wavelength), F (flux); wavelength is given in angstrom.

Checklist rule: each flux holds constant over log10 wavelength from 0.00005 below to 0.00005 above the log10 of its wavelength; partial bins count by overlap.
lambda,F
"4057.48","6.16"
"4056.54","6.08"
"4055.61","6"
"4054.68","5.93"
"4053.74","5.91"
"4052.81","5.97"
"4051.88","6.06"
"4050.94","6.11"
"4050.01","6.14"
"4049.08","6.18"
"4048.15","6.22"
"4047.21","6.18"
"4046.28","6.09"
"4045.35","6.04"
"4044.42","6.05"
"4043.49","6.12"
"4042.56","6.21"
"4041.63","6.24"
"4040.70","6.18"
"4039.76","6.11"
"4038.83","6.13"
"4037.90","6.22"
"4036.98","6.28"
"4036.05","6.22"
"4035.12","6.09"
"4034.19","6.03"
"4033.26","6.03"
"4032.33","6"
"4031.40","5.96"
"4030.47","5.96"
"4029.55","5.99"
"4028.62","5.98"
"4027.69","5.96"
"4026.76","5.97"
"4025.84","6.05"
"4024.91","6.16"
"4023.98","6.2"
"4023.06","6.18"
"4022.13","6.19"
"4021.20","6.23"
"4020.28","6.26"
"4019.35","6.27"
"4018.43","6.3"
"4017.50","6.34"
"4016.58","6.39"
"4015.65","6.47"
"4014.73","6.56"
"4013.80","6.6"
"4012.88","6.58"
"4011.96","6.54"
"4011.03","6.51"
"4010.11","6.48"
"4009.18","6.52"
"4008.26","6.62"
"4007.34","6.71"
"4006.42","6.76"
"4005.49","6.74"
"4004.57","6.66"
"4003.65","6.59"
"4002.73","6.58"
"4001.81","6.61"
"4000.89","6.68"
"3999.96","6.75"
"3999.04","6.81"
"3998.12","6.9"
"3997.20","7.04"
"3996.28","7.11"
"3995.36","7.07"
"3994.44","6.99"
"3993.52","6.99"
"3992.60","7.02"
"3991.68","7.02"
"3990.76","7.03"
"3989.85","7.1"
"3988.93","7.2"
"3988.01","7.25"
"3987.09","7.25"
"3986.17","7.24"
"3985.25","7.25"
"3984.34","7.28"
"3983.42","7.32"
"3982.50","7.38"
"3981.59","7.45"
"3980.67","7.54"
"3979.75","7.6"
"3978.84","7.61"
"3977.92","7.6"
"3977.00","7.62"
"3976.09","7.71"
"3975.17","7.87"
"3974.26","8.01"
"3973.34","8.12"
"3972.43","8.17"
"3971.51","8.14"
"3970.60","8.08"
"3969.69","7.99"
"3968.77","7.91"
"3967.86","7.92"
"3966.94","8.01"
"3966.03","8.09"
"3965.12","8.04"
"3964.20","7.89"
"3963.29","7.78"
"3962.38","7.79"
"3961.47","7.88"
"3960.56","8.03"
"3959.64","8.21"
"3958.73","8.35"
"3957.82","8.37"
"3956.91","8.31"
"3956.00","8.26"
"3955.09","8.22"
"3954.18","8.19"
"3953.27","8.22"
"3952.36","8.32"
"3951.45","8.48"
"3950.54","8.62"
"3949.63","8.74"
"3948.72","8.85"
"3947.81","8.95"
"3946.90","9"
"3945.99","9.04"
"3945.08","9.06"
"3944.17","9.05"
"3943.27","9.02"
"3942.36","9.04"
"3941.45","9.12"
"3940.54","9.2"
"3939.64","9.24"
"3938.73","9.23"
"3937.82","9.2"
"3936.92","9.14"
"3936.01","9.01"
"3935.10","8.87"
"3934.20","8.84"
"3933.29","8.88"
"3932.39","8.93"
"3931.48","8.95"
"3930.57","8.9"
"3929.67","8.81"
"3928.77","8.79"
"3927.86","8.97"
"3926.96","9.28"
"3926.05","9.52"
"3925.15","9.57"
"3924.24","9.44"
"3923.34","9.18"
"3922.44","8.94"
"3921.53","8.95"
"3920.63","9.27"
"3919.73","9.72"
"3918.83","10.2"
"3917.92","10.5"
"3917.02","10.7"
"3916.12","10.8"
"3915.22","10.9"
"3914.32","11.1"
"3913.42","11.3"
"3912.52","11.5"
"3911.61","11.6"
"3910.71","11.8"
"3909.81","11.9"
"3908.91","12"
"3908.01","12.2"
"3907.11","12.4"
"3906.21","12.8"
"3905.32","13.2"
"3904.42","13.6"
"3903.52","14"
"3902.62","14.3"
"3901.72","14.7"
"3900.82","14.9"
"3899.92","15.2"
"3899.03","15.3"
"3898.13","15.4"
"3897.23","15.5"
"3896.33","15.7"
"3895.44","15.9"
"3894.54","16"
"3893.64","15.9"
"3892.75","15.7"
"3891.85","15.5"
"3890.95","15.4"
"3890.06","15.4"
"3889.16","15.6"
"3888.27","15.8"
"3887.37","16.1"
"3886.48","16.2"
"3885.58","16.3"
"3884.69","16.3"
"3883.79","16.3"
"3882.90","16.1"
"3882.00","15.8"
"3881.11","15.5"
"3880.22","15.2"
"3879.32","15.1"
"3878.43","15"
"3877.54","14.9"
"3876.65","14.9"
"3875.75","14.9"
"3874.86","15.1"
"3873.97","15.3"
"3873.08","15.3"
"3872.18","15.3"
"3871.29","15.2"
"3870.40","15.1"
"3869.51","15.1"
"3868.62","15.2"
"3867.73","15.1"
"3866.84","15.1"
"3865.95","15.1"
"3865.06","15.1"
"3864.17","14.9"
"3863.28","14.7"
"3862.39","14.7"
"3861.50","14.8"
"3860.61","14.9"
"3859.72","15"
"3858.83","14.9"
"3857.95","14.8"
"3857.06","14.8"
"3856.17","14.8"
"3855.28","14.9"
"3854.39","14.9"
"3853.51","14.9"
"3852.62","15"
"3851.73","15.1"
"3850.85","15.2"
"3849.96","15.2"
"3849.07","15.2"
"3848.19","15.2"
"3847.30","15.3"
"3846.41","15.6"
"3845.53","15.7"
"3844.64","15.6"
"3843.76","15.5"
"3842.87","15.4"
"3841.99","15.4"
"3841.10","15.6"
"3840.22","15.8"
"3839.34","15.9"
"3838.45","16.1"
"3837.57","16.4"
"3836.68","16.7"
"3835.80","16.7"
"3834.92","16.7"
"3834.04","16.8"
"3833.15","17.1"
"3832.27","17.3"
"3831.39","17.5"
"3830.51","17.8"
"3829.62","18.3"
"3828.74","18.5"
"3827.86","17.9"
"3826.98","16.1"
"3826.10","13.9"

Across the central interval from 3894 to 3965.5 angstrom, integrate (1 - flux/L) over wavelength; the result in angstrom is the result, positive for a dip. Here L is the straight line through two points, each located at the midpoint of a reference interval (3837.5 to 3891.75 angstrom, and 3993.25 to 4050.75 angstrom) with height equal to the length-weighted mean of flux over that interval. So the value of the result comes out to 8.8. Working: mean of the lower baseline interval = 15.3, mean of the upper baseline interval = 6.37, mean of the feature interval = 10.3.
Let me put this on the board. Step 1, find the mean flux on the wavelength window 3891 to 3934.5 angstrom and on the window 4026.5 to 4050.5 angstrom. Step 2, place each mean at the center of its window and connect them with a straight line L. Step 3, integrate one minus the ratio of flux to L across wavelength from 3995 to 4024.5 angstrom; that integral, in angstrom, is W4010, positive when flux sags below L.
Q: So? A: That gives 3.4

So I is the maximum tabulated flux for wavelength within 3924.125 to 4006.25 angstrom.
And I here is 9.57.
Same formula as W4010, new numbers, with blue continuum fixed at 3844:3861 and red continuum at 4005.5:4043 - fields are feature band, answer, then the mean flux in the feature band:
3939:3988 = 6.4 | 8.15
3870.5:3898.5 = -4.4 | 15.6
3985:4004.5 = 2.0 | 6.96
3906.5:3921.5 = 1.1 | 11.1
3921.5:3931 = 1.8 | 9.13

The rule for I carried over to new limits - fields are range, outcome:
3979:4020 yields 7.6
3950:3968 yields 8.62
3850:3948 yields 16.3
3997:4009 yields 7.04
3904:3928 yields 13.6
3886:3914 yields 16.2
